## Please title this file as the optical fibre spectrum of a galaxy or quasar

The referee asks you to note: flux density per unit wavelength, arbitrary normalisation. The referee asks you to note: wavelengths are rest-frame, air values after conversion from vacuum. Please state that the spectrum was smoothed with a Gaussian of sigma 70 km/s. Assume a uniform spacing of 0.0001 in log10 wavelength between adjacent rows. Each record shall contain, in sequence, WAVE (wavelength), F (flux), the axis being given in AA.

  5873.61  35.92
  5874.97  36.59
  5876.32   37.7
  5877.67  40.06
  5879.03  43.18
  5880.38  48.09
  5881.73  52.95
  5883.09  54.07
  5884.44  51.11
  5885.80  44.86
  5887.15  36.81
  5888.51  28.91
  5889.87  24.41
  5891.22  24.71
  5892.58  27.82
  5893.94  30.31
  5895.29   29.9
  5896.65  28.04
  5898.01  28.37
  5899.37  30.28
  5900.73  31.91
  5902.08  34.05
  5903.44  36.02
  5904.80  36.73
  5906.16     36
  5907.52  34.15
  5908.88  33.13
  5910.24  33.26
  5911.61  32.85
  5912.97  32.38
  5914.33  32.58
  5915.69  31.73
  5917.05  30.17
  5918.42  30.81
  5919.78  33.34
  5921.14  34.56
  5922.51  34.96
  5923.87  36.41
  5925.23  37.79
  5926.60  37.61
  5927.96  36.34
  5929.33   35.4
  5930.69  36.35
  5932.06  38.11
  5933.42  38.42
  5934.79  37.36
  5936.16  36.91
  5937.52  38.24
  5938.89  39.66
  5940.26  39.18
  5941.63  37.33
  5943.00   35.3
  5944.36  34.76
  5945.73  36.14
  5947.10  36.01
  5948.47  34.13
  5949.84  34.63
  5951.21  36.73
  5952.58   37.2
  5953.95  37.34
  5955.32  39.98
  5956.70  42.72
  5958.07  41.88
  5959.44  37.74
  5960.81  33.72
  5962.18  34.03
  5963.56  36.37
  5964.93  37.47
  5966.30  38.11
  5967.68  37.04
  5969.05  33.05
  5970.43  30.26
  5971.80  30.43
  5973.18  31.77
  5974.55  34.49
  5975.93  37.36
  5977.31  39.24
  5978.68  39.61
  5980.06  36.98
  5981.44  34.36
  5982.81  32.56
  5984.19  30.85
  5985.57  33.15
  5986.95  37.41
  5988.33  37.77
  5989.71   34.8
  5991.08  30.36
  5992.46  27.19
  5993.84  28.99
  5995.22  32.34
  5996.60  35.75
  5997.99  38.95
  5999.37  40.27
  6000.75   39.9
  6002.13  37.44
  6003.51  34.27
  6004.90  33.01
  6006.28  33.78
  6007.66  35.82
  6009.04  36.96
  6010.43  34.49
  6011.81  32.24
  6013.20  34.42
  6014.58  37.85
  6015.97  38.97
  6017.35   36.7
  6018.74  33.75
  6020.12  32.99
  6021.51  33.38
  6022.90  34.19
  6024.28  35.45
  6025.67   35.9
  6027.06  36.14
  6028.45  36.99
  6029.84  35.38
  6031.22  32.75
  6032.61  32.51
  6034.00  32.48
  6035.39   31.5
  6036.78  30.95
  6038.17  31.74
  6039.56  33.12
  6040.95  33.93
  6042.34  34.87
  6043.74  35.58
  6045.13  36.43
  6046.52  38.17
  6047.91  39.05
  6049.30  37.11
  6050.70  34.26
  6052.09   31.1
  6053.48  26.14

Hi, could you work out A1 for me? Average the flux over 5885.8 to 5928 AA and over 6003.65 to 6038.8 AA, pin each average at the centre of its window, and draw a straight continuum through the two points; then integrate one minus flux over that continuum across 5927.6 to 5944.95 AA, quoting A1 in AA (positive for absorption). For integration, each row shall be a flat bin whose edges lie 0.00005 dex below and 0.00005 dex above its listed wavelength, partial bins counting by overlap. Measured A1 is -2.17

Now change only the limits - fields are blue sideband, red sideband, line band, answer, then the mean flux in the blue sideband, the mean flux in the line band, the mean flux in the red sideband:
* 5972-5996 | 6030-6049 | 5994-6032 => -1.5 AA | 34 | 35.5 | 34.2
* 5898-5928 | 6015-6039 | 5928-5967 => -3.7 AA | 33.8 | 37.2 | 34.3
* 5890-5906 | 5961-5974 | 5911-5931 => -1.4 AA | 30.7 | 34.2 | 34.3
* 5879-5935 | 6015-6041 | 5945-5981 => -1.6 AA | 35.3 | 36.3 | 34.2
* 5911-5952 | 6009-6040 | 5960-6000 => 0.3 AA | 35.6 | 34.6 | 34.3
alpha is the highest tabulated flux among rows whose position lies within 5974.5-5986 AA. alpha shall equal 39.61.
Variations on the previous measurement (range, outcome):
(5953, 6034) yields 42.72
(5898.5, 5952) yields 39.66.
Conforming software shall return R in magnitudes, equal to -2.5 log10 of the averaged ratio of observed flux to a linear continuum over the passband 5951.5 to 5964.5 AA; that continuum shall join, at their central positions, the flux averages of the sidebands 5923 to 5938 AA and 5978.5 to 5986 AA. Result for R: -0.07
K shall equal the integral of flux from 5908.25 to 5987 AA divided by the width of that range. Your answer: 35.6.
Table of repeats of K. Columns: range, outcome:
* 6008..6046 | 34.5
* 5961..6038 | 34.7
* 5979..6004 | 34.7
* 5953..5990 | 36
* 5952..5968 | 37.8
